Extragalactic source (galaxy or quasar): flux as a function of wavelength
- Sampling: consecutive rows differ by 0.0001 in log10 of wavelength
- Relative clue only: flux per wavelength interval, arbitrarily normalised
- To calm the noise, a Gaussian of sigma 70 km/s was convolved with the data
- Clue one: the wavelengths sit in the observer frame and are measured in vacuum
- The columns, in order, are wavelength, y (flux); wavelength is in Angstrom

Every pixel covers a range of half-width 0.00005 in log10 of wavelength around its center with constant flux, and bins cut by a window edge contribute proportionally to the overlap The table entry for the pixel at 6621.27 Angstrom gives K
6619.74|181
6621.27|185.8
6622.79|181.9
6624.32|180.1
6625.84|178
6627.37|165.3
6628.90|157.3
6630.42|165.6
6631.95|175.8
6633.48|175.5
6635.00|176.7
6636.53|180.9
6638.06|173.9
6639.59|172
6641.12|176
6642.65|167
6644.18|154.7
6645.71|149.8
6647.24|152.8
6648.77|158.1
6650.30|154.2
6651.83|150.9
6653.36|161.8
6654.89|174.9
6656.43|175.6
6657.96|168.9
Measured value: 185.8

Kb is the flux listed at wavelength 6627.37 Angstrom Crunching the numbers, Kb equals 165.3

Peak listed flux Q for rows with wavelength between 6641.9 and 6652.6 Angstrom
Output 167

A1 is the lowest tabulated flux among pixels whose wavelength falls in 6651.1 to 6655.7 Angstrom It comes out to 150.9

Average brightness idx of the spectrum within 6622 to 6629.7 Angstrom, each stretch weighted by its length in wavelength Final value 173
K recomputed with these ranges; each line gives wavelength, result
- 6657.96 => 168.9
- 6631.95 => 175.8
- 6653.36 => 161.8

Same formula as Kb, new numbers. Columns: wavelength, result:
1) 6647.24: 152.8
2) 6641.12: 176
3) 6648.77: 158.1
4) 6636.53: 180.9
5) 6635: 176.7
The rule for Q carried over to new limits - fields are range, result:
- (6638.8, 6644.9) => 176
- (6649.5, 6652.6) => 154.2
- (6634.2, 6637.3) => 180.9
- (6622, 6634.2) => 181.9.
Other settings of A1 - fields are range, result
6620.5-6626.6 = 178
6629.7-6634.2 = 165.6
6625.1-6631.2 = 157.3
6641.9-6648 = 149.8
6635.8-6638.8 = 173.9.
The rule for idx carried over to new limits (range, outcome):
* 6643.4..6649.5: 154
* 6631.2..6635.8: 176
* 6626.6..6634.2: 168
